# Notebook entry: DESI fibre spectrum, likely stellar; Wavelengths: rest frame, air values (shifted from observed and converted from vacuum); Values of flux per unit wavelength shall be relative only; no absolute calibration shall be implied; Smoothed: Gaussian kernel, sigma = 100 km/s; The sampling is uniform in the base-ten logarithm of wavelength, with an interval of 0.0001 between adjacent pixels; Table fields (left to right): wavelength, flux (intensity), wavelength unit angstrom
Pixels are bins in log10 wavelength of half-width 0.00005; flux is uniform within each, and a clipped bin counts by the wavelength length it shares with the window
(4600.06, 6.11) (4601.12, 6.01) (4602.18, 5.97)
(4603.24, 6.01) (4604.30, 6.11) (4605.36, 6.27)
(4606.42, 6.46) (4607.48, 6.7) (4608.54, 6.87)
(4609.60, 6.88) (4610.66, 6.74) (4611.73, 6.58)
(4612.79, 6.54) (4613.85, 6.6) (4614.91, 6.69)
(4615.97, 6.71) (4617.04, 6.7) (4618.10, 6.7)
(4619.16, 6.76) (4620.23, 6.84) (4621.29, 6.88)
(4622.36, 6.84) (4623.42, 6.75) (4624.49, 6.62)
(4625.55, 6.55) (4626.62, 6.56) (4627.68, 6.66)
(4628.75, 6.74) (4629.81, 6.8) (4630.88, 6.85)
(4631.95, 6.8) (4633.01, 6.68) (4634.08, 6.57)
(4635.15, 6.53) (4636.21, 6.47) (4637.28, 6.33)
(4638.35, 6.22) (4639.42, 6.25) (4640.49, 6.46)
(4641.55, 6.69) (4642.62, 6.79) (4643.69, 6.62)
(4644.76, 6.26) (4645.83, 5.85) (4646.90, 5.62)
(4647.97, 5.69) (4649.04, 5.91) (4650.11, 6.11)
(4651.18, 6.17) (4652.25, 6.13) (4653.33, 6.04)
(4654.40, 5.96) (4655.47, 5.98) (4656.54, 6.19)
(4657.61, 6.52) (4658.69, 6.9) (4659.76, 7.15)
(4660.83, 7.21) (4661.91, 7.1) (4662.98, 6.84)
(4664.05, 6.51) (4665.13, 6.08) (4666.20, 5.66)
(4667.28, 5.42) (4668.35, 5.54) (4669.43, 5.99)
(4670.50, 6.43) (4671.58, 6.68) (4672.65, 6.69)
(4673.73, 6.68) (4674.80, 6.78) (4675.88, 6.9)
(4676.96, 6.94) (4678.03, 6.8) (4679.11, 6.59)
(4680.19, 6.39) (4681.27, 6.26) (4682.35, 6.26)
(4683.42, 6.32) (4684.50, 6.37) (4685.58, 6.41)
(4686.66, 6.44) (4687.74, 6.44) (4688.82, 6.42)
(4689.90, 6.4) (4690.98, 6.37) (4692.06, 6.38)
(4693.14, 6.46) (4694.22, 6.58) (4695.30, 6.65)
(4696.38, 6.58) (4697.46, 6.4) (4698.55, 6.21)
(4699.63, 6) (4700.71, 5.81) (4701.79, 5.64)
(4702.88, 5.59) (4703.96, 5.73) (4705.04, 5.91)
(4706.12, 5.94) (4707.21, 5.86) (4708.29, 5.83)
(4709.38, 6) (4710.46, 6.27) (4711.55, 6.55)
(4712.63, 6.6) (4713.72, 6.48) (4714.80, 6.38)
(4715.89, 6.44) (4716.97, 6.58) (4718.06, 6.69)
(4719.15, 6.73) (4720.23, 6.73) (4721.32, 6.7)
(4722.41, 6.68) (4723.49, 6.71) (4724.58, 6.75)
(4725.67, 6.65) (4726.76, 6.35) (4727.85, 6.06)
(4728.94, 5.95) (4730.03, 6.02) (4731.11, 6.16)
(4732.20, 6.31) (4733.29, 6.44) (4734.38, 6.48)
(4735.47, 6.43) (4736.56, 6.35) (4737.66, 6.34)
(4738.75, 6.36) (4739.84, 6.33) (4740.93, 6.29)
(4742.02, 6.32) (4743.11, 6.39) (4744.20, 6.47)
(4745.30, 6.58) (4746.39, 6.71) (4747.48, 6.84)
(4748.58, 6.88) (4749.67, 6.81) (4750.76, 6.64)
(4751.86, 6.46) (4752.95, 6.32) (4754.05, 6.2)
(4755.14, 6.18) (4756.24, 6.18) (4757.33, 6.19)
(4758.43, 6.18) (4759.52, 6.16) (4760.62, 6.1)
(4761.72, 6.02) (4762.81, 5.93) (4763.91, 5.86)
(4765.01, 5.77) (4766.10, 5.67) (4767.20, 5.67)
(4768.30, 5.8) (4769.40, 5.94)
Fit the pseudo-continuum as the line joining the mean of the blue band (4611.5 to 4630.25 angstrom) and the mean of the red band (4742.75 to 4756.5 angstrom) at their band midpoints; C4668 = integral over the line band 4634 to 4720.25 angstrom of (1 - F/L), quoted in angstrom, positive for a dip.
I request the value 3.7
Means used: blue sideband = 6.7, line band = 6.33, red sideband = 6.52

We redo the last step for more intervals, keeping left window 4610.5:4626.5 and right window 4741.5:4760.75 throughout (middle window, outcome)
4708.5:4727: -0.12 angstrom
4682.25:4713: 1.49 angstrom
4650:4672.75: 0.96 angstrom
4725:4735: 0.30 angstrom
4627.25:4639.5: 0.14 angstrom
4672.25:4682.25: -0.12 angstrom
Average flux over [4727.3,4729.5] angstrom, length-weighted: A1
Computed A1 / 6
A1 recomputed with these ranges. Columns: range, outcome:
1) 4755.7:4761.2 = 6.16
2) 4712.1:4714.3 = 6.54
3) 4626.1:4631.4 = 6.73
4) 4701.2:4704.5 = 5.66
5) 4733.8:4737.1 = 6.42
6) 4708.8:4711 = 6.13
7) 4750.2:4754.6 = 6.41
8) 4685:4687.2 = 6.42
